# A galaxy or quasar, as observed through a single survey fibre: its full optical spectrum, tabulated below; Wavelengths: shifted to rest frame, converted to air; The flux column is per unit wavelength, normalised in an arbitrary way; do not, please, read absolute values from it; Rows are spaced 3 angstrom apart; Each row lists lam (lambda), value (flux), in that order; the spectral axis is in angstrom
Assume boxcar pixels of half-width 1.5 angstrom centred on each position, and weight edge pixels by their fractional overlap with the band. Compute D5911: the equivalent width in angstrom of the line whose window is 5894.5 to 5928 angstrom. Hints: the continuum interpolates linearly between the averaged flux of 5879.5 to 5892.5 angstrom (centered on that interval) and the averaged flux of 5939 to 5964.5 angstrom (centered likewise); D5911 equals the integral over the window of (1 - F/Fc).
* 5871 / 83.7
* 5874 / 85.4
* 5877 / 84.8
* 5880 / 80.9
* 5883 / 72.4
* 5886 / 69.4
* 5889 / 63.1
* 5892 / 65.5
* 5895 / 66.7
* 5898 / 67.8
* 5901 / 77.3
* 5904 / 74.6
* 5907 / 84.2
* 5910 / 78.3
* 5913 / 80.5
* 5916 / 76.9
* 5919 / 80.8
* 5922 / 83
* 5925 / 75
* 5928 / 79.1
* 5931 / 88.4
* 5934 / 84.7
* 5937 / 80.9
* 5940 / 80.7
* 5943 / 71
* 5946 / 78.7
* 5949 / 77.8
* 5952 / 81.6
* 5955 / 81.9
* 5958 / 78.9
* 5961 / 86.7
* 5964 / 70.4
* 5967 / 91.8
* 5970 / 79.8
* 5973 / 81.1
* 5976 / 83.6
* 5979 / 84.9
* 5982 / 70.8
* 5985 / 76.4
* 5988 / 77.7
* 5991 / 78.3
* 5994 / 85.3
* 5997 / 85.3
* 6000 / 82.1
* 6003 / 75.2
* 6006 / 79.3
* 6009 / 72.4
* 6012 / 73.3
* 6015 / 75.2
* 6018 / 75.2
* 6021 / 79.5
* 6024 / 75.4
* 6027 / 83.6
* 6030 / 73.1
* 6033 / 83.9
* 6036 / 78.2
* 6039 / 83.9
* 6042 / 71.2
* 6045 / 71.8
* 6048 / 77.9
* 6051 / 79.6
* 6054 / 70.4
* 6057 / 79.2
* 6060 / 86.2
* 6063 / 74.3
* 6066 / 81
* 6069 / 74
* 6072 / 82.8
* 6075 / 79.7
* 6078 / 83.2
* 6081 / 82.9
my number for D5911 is -1.8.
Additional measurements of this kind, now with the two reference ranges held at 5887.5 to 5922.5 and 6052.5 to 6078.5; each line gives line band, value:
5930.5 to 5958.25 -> -1.7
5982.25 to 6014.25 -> -0.4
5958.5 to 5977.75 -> -1.5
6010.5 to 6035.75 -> 0.1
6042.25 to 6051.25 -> 0.4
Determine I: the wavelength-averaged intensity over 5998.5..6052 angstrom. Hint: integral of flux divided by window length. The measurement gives 77.2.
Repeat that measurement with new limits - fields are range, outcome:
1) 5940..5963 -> 79.4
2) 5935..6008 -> 80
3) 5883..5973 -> 77.7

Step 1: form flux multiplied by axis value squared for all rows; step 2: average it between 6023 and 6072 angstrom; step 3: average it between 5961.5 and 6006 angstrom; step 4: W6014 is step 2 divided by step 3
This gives 1.0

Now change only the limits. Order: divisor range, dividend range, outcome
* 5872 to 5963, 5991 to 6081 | 1.05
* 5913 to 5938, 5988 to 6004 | 1.02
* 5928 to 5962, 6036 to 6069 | 0.99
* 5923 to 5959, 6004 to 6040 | 1.00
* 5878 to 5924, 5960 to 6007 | 1.11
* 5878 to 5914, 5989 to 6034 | 1.11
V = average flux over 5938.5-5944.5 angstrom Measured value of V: 75.9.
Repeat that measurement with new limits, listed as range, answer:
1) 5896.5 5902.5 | 72.5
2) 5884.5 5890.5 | 66.2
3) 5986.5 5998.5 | 81.6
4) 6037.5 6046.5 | 75.6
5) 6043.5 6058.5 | 75.8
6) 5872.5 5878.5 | 85.1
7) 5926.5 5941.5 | 82.8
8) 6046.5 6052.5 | 78.8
